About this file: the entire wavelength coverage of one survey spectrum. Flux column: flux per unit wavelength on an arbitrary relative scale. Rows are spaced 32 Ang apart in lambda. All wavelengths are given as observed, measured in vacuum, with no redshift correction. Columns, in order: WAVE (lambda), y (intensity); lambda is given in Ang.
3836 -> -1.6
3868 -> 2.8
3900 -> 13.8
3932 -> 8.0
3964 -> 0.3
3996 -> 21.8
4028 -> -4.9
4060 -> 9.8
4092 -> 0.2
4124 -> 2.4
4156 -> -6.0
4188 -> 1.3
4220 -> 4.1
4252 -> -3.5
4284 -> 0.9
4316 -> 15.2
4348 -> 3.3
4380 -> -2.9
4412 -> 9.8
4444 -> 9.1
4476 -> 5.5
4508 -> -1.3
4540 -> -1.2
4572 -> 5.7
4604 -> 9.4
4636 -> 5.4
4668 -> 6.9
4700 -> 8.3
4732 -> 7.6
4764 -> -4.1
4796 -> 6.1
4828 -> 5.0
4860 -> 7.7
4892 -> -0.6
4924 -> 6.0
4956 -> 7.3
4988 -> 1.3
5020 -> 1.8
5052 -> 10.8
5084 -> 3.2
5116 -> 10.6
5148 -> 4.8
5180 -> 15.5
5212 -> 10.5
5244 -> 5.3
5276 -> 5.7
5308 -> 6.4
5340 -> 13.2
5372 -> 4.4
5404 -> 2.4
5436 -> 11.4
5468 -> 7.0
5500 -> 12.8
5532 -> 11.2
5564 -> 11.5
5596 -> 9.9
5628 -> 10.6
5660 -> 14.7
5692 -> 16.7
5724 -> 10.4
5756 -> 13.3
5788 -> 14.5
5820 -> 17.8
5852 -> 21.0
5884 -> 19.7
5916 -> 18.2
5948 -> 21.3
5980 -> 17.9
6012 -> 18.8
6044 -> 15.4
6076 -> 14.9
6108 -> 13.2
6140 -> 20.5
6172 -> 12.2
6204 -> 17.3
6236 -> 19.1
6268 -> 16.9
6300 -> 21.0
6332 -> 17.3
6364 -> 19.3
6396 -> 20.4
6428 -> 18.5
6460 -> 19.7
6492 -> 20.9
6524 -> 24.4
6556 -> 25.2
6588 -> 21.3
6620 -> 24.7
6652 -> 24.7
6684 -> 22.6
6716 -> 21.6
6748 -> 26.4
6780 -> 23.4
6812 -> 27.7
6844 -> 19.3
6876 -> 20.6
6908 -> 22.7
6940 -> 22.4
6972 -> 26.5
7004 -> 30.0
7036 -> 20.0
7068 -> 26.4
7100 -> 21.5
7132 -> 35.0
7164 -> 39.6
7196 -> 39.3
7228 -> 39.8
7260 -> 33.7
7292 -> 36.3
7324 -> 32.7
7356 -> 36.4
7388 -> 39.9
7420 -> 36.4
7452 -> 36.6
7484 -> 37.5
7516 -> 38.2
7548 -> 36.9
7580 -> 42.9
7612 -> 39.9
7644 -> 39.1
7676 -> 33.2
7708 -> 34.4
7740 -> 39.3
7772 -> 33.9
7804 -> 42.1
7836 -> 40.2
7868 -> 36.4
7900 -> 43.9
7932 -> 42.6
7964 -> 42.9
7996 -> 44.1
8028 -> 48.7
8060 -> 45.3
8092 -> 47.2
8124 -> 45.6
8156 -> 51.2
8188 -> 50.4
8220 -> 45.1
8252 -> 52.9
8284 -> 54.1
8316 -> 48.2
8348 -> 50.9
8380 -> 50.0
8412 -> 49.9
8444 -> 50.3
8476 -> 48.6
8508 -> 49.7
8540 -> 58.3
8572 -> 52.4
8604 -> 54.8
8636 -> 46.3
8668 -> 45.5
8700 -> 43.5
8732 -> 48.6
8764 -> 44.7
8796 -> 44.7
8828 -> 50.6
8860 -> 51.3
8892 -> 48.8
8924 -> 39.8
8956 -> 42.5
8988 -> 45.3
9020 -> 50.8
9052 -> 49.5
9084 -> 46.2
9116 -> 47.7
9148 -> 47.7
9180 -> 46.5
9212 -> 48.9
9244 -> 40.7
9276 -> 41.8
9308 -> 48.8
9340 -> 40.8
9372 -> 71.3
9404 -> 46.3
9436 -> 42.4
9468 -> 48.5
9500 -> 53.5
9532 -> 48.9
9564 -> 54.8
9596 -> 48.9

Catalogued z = 0.79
